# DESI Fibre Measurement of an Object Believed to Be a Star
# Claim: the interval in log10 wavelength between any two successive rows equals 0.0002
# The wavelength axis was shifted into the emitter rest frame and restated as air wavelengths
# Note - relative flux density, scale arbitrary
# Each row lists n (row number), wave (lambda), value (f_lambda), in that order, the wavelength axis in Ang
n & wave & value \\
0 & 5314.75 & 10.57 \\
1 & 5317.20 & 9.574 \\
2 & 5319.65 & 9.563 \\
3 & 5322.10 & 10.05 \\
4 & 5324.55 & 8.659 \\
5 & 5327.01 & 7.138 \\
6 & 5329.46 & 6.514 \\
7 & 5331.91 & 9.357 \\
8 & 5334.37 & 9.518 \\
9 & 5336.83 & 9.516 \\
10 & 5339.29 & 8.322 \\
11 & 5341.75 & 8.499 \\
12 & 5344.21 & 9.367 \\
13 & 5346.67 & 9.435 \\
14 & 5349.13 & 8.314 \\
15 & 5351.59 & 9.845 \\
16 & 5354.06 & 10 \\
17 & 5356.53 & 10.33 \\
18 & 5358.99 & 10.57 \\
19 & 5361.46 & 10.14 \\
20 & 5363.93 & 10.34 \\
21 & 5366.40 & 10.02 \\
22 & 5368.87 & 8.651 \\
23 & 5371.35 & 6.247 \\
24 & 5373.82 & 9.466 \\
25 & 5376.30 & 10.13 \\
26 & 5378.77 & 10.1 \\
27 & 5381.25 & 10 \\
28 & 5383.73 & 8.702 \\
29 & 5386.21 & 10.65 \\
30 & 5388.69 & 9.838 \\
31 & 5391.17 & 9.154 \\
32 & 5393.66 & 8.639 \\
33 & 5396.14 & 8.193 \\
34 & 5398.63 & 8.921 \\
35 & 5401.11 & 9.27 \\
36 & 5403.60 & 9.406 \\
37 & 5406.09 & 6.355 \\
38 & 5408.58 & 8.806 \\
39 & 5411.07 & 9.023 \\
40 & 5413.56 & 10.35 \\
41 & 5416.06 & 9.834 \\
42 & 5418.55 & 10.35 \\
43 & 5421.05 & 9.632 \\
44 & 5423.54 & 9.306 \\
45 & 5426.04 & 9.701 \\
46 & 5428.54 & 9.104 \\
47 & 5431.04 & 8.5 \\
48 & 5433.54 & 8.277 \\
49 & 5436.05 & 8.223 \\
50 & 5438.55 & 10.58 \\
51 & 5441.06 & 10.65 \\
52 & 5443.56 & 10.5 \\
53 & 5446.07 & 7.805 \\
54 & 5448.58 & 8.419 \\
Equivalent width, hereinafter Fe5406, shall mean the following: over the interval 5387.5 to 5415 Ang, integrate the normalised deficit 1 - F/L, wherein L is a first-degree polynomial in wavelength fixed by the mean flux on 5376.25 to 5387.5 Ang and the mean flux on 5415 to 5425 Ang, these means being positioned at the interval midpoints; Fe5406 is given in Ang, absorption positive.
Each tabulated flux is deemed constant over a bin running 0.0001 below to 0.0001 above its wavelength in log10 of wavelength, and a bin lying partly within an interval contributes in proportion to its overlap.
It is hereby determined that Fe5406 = 2.60 Ang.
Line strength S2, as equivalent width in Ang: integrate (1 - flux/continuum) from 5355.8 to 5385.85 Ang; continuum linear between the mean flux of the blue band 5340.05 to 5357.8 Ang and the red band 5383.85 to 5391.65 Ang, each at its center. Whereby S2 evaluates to 0.1 Ang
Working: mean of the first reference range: 9.38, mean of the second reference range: 9.79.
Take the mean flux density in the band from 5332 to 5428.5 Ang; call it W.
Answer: 9.34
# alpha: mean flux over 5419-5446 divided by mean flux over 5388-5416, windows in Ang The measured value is 1.05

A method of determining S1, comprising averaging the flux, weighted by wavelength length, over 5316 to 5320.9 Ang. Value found 9.57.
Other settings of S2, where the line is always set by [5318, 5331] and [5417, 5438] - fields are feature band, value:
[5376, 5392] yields -1.6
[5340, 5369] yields -3.3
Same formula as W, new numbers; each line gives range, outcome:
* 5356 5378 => 9.53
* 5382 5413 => 8.96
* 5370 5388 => 9.34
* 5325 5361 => 9.07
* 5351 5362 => 10.2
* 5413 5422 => 10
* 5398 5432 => 9.2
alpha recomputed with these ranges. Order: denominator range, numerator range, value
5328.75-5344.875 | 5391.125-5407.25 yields 0.97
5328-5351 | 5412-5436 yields 1.07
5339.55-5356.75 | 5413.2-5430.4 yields 1.04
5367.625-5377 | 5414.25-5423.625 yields 1.16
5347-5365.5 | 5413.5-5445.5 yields 0.96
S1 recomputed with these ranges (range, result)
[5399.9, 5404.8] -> 9.33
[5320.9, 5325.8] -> 9.33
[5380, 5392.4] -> 9.67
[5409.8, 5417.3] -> 9.73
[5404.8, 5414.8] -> 8.64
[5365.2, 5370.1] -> 9.33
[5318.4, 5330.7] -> 8.39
